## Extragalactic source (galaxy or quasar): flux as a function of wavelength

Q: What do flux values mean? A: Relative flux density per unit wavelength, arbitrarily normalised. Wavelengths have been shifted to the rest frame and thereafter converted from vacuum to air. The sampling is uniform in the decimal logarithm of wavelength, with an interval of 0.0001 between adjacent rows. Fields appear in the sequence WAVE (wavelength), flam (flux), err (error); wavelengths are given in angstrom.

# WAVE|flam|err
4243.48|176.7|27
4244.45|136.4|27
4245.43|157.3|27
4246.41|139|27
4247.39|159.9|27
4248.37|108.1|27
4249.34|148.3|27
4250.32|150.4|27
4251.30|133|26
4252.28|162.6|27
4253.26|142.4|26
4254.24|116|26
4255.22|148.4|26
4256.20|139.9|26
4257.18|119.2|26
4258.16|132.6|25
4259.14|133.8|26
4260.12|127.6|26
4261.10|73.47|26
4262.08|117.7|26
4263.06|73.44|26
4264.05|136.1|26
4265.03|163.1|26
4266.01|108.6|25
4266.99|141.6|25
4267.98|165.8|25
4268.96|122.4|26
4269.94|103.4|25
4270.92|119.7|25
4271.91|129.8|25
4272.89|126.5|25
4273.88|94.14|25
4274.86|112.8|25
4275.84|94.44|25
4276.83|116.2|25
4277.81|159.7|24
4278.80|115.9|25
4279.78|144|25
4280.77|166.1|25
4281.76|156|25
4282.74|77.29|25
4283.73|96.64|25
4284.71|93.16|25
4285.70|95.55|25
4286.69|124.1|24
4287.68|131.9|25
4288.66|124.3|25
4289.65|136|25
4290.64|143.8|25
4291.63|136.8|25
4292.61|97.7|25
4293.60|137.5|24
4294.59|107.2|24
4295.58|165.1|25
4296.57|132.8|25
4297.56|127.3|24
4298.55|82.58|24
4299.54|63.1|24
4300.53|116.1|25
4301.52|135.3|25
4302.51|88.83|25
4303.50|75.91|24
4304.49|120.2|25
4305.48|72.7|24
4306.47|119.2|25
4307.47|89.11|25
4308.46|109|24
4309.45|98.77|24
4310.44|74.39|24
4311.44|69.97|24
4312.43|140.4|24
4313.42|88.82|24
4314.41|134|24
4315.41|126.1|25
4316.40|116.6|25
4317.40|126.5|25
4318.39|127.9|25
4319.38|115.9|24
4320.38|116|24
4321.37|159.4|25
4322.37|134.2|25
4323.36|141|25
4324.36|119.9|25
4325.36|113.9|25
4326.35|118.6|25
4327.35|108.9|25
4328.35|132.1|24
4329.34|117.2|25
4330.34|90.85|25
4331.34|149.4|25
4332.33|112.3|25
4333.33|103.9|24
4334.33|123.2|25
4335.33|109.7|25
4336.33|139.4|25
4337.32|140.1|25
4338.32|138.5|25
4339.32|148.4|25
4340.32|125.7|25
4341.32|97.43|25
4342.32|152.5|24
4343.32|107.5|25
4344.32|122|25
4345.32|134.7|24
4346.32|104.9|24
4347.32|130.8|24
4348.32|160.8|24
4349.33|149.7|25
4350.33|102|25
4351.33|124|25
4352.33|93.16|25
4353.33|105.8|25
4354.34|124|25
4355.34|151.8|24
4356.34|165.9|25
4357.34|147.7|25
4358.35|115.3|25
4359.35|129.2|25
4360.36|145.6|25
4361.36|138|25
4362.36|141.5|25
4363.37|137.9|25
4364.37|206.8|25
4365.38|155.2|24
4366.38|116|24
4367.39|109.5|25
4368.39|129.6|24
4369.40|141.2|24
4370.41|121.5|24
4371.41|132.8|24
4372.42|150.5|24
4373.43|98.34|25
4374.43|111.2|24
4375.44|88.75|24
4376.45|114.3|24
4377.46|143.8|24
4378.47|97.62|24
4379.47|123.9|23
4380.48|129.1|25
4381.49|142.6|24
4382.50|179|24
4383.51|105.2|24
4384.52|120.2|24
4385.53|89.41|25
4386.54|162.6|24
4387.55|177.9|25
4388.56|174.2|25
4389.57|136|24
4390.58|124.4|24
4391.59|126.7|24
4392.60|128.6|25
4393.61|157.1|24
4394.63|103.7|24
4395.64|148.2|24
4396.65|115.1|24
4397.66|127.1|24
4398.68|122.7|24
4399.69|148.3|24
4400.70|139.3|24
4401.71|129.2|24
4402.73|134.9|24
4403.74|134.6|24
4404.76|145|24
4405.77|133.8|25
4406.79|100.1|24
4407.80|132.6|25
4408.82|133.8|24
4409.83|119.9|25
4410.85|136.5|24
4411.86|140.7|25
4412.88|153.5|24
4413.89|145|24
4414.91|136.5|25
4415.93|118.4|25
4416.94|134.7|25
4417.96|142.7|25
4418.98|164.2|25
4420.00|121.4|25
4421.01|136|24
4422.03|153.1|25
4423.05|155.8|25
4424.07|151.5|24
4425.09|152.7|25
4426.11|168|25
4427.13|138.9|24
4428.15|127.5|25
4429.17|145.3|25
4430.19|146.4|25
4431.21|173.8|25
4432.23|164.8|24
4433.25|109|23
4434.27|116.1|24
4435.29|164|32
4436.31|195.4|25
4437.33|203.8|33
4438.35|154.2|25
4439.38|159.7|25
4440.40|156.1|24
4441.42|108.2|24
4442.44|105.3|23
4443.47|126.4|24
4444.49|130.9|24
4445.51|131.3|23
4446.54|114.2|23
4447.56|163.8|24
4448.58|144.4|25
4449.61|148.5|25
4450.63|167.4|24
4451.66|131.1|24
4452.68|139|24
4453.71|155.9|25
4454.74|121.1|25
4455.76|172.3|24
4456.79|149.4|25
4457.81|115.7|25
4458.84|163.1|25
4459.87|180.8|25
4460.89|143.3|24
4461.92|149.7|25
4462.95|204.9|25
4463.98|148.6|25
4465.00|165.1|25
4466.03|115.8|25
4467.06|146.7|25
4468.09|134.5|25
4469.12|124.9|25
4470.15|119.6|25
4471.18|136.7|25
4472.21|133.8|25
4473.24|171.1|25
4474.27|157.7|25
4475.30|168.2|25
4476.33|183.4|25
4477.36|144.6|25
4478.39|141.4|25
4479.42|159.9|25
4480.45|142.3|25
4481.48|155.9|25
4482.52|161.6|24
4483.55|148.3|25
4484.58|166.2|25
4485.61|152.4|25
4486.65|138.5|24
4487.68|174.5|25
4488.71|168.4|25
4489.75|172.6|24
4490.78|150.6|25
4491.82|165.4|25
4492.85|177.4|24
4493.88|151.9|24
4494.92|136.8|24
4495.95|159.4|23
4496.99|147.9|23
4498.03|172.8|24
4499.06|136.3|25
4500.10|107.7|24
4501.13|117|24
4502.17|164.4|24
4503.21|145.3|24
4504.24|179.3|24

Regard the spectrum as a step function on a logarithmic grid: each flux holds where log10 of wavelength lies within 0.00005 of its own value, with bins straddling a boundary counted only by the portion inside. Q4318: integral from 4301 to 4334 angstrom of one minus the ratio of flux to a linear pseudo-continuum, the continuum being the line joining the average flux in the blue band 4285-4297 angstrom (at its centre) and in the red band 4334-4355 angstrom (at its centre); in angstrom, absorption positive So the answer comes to 3.3 angstrom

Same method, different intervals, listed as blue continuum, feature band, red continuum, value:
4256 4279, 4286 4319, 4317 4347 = 2.68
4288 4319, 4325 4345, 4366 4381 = -1.13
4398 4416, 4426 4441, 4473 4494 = -1.19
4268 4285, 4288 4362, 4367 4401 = 2.46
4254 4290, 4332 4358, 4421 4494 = 1.17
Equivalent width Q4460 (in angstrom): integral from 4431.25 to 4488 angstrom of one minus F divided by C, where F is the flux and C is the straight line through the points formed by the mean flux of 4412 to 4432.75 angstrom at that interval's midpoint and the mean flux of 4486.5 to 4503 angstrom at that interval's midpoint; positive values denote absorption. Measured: 0.3 angstrom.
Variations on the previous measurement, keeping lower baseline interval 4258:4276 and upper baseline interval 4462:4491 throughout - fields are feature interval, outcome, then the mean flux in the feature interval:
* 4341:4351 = 0.44 angstrom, 127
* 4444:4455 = 0.57 angstrom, 141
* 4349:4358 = 0.34 angstrom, 129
